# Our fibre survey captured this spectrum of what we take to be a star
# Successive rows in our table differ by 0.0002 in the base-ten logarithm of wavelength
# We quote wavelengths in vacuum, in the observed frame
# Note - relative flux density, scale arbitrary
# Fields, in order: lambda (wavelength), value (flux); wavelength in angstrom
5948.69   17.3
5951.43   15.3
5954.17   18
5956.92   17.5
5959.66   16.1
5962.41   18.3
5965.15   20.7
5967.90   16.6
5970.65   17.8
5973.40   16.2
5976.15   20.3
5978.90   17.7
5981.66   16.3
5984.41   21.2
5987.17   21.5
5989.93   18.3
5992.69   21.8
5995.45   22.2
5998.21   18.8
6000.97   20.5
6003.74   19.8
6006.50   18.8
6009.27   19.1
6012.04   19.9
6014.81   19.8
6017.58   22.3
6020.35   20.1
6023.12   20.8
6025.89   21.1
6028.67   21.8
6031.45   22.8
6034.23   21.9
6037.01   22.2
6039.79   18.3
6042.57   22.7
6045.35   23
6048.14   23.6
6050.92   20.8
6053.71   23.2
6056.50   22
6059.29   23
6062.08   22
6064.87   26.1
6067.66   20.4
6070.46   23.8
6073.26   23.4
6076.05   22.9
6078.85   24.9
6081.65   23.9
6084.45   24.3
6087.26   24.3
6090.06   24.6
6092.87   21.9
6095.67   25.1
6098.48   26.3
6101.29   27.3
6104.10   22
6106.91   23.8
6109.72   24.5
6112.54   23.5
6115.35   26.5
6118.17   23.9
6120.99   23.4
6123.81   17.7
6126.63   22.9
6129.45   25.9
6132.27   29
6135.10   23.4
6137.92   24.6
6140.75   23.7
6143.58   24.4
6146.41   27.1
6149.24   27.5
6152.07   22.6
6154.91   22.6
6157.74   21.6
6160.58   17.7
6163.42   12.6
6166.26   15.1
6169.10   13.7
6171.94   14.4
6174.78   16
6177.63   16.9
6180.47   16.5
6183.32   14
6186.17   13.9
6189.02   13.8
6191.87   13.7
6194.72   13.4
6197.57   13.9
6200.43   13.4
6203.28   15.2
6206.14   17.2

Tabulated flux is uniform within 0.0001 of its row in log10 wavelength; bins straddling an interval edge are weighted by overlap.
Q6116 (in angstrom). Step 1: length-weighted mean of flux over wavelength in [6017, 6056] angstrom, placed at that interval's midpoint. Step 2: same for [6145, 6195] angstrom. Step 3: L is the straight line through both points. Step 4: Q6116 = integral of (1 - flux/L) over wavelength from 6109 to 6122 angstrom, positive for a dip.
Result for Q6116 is -3.5 angstrom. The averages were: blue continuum 21.8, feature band 24.4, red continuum 17.5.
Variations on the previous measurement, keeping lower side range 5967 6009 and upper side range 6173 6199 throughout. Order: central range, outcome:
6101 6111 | -4.58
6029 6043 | -2.63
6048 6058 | -2.56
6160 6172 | 0.48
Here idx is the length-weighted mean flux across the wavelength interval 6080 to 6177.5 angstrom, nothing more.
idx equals 22.5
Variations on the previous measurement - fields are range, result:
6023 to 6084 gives 22.5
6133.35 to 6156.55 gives 24.5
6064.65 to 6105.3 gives 24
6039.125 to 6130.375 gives 23.4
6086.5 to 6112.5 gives 24.4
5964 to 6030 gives 19.7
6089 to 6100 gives 24.5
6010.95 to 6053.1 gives 21.5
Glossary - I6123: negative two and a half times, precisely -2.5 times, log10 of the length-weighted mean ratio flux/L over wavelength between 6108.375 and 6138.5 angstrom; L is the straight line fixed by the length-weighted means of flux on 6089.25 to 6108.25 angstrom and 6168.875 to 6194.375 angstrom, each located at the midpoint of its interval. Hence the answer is -0.13 mag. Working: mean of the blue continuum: 24.4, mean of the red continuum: 14.8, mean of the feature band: 24.1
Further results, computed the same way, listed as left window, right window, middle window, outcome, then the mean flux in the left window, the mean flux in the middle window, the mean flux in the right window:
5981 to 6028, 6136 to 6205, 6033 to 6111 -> -0.21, 20.2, 23.3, 17.9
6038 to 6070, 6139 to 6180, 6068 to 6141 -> -0.15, 22.3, 24.1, 19.7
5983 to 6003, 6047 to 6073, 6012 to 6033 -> 0.02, 20.6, 21.2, 22.8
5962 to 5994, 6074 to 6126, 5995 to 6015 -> 0.01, 18.9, 19.8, 23.9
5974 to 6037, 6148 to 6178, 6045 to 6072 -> -0.16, 20.3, 22.8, 18.2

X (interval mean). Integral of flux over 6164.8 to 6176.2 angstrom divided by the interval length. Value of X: 14.8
